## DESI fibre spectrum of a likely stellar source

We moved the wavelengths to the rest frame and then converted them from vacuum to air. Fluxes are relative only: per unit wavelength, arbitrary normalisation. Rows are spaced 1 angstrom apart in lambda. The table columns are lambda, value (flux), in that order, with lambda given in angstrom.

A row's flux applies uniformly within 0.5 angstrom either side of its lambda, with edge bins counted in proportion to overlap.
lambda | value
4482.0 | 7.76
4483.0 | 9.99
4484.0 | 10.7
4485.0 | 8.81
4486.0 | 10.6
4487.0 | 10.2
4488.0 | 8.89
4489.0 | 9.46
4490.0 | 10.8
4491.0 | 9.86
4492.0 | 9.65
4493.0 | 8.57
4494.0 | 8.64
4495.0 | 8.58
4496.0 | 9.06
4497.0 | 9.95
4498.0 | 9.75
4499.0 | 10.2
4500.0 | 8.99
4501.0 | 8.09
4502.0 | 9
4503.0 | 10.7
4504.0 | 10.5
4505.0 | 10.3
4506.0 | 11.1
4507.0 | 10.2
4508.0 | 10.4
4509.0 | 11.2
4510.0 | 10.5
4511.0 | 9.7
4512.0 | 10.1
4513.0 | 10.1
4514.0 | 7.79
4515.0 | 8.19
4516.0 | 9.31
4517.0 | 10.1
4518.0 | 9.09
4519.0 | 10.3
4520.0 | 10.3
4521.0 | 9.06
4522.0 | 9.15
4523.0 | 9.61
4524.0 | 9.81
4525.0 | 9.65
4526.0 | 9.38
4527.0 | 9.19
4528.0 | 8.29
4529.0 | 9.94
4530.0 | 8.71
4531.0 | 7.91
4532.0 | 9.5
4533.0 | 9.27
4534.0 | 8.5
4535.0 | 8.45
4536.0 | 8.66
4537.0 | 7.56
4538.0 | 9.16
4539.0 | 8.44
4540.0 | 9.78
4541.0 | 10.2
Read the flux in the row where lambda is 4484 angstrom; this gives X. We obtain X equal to 10.7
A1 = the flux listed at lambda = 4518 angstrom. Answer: 9.09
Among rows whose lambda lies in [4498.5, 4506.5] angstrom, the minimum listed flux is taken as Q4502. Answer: 8.09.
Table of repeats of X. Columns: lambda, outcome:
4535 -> 8.45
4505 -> 10.3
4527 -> 9.19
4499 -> 10.2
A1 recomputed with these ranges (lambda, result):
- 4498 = 9.75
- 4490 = 10.8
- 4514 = 7.79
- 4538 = 9.16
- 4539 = 8.44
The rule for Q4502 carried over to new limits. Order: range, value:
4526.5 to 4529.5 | 8.29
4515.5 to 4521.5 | 9.06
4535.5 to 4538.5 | 7.56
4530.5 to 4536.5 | 7.91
